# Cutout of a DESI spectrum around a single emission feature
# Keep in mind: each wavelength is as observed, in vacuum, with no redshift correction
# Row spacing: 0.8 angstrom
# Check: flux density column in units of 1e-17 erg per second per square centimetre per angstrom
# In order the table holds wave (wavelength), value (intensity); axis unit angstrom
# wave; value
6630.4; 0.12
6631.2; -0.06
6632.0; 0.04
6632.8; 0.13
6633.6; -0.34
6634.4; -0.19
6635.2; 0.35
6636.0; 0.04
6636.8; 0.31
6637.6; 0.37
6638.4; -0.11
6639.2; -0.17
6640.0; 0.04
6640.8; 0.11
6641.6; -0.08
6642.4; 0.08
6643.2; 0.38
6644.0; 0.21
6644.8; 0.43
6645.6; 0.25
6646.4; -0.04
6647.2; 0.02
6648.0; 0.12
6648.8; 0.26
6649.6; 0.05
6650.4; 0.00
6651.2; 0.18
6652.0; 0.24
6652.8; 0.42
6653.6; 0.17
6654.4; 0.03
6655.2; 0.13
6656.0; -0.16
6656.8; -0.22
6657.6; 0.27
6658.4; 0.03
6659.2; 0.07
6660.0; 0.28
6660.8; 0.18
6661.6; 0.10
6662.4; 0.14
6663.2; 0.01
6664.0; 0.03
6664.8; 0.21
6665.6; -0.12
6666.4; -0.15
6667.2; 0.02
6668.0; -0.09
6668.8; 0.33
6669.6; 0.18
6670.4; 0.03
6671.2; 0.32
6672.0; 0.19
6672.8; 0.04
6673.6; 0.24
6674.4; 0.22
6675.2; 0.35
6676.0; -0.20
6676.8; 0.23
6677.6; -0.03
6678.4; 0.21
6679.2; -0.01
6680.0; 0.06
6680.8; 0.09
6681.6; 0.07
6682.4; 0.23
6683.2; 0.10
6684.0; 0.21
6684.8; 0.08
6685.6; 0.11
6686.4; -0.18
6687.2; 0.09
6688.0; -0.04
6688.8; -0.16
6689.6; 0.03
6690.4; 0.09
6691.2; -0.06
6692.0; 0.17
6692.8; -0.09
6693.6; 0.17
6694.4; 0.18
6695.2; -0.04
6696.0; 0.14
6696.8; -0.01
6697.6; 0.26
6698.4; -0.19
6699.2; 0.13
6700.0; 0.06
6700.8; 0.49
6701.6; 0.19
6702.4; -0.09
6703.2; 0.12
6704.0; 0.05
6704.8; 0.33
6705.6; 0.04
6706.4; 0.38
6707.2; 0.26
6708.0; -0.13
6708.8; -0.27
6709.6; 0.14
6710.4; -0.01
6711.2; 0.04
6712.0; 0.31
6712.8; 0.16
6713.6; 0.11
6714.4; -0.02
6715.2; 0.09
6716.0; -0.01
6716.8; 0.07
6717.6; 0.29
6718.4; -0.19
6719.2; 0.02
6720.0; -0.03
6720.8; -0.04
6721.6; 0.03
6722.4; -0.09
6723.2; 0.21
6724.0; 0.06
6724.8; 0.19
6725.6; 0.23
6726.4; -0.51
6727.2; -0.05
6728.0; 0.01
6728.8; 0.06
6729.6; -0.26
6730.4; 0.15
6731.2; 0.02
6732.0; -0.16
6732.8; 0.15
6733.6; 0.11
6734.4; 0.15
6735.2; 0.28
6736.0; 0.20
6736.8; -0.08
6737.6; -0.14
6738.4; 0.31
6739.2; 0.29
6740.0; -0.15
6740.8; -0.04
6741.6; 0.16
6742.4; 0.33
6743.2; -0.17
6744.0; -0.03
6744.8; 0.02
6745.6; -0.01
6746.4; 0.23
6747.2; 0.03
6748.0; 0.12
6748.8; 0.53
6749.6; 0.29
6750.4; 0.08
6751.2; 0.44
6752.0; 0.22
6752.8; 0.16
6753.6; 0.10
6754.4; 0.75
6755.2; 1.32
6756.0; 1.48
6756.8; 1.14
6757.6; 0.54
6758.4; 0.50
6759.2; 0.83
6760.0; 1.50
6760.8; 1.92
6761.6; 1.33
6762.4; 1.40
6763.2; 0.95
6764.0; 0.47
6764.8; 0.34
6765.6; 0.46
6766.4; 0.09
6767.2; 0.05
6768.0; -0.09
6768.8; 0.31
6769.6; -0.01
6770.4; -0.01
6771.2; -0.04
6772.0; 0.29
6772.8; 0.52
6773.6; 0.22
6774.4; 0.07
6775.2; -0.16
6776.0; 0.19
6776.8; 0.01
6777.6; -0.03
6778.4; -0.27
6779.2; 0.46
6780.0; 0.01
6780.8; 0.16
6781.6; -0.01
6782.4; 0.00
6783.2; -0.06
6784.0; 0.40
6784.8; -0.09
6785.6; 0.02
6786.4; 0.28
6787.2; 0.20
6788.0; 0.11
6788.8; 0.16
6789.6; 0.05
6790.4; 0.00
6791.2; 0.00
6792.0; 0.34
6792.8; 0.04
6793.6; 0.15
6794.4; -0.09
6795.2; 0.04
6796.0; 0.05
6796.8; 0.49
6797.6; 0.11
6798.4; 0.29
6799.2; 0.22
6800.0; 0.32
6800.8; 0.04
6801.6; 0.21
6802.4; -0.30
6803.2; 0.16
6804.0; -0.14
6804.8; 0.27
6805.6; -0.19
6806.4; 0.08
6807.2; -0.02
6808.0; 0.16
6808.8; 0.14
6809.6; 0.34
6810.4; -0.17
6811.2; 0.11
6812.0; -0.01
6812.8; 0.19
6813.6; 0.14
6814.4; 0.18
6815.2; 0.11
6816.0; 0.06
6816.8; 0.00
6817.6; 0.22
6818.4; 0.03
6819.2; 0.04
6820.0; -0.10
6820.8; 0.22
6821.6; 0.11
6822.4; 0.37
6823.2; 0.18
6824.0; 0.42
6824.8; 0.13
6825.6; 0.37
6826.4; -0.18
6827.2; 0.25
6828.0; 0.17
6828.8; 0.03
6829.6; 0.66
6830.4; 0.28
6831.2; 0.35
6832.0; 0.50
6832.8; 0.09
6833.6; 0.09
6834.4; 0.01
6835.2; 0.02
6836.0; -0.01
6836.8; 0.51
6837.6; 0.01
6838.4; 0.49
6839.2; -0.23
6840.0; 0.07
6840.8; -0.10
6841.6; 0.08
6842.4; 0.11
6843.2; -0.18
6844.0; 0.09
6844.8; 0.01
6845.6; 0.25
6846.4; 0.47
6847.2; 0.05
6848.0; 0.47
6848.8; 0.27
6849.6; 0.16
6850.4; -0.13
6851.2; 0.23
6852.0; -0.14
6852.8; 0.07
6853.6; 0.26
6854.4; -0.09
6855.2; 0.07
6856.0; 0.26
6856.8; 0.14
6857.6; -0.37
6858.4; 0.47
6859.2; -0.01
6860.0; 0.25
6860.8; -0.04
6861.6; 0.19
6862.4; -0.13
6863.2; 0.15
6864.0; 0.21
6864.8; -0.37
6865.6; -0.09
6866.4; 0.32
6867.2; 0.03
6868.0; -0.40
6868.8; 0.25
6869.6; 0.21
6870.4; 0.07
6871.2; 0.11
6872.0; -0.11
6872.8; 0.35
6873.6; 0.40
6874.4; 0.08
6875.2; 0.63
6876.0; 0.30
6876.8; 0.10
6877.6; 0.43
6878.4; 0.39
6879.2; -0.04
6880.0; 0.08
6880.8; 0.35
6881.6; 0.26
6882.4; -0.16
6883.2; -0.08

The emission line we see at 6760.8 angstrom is [O II]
